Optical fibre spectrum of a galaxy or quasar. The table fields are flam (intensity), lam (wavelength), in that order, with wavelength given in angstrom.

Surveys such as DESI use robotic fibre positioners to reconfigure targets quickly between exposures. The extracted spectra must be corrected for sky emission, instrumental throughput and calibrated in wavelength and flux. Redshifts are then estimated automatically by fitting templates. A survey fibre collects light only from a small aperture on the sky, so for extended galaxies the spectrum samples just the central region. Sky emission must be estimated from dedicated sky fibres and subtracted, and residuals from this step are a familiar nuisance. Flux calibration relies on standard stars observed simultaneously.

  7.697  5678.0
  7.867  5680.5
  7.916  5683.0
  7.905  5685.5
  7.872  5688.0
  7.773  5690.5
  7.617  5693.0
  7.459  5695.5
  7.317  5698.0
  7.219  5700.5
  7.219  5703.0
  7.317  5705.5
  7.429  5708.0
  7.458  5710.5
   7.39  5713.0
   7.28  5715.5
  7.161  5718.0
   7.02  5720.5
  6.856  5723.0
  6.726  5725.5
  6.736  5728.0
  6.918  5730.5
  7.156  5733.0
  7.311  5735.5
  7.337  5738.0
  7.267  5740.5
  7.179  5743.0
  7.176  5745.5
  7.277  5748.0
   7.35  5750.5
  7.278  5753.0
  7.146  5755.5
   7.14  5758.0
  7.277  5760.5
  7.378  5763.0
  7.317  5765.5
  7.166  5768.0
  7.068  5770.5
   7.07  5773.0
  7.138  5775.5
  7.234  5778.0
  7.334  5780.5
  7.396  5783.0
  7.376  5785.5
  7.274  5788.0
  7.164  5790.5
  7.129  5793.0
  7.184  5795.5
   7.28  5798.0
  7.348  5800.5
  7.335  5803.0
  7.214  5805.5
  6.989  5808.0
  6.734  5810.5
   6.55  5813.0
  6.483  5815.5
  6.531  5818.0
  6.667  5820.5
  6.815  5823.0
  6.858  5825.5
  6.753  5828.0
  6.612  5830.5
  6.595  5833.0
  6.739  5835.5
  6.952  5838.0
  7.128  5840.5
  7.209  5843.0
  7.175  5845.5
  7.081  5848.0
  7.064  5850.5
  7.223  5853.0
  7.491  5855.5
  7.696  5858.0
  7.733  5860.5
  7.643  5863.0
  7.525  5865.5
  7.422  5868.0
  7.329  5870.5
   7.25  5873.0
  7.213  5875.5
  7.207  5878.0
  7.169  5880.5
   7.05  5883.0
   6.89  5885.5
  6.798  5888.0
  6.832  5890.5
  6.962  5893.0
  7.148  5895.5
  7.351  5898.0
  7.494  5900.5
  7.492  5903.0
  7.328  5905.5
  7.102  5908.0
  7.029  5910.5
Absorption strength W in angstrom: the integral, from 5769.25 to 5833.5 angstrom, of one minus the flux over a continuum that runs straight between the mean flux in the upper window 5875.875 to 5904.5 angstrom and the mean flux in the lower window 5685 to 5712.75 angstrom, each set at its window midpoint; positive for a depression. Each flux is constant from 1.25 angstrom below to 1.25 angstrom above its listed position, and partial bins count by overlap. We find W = 2.6 angstrom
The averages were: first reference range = 7.49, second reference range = 7.13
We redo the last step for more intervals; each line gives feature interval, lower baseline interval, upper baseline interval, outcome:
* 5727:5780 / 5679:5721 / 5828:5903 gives 1.4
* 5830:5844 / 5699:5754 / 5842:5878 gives 0.9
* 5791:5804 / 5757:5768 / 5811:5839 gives -0.6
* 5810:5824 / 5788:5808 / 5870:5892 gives 1.1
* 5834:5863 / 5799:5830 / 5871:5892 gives -1.2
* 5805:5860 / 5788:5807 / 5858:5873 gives 3.3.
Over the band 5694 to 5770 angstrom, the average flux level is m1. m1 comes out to 7.21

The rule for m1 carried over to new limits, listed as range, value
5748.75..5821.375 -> 7.13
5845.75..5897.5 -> 7.24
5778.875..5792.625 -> 7.3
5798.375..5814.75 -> 7.03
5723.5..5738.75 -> 7.01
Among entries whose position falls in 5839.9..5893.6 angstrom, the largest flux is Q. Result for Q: 7.733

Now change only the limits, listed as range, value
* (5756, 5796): 7.396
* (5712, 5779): 7.39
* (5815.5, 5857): 7.491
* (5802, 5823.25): 7.335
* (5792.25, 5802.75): 7.348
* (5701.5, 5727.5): 7.458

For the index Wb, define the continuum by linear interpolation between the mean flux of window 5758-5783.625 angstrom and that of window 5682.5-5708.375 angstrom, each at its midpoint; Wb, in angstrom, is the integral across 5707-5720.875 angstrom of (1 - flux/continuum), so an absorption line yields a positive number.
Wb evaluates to 0.3 angstrom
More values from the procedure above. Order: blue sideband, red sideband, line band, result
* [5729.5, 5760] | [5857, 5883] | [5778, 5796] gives 0.0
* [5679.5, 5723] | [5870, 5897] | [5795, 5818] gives 0.8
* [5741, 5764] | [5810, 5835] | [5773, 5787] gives -0.5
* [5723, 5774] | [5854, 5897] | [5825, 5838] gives 0.9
